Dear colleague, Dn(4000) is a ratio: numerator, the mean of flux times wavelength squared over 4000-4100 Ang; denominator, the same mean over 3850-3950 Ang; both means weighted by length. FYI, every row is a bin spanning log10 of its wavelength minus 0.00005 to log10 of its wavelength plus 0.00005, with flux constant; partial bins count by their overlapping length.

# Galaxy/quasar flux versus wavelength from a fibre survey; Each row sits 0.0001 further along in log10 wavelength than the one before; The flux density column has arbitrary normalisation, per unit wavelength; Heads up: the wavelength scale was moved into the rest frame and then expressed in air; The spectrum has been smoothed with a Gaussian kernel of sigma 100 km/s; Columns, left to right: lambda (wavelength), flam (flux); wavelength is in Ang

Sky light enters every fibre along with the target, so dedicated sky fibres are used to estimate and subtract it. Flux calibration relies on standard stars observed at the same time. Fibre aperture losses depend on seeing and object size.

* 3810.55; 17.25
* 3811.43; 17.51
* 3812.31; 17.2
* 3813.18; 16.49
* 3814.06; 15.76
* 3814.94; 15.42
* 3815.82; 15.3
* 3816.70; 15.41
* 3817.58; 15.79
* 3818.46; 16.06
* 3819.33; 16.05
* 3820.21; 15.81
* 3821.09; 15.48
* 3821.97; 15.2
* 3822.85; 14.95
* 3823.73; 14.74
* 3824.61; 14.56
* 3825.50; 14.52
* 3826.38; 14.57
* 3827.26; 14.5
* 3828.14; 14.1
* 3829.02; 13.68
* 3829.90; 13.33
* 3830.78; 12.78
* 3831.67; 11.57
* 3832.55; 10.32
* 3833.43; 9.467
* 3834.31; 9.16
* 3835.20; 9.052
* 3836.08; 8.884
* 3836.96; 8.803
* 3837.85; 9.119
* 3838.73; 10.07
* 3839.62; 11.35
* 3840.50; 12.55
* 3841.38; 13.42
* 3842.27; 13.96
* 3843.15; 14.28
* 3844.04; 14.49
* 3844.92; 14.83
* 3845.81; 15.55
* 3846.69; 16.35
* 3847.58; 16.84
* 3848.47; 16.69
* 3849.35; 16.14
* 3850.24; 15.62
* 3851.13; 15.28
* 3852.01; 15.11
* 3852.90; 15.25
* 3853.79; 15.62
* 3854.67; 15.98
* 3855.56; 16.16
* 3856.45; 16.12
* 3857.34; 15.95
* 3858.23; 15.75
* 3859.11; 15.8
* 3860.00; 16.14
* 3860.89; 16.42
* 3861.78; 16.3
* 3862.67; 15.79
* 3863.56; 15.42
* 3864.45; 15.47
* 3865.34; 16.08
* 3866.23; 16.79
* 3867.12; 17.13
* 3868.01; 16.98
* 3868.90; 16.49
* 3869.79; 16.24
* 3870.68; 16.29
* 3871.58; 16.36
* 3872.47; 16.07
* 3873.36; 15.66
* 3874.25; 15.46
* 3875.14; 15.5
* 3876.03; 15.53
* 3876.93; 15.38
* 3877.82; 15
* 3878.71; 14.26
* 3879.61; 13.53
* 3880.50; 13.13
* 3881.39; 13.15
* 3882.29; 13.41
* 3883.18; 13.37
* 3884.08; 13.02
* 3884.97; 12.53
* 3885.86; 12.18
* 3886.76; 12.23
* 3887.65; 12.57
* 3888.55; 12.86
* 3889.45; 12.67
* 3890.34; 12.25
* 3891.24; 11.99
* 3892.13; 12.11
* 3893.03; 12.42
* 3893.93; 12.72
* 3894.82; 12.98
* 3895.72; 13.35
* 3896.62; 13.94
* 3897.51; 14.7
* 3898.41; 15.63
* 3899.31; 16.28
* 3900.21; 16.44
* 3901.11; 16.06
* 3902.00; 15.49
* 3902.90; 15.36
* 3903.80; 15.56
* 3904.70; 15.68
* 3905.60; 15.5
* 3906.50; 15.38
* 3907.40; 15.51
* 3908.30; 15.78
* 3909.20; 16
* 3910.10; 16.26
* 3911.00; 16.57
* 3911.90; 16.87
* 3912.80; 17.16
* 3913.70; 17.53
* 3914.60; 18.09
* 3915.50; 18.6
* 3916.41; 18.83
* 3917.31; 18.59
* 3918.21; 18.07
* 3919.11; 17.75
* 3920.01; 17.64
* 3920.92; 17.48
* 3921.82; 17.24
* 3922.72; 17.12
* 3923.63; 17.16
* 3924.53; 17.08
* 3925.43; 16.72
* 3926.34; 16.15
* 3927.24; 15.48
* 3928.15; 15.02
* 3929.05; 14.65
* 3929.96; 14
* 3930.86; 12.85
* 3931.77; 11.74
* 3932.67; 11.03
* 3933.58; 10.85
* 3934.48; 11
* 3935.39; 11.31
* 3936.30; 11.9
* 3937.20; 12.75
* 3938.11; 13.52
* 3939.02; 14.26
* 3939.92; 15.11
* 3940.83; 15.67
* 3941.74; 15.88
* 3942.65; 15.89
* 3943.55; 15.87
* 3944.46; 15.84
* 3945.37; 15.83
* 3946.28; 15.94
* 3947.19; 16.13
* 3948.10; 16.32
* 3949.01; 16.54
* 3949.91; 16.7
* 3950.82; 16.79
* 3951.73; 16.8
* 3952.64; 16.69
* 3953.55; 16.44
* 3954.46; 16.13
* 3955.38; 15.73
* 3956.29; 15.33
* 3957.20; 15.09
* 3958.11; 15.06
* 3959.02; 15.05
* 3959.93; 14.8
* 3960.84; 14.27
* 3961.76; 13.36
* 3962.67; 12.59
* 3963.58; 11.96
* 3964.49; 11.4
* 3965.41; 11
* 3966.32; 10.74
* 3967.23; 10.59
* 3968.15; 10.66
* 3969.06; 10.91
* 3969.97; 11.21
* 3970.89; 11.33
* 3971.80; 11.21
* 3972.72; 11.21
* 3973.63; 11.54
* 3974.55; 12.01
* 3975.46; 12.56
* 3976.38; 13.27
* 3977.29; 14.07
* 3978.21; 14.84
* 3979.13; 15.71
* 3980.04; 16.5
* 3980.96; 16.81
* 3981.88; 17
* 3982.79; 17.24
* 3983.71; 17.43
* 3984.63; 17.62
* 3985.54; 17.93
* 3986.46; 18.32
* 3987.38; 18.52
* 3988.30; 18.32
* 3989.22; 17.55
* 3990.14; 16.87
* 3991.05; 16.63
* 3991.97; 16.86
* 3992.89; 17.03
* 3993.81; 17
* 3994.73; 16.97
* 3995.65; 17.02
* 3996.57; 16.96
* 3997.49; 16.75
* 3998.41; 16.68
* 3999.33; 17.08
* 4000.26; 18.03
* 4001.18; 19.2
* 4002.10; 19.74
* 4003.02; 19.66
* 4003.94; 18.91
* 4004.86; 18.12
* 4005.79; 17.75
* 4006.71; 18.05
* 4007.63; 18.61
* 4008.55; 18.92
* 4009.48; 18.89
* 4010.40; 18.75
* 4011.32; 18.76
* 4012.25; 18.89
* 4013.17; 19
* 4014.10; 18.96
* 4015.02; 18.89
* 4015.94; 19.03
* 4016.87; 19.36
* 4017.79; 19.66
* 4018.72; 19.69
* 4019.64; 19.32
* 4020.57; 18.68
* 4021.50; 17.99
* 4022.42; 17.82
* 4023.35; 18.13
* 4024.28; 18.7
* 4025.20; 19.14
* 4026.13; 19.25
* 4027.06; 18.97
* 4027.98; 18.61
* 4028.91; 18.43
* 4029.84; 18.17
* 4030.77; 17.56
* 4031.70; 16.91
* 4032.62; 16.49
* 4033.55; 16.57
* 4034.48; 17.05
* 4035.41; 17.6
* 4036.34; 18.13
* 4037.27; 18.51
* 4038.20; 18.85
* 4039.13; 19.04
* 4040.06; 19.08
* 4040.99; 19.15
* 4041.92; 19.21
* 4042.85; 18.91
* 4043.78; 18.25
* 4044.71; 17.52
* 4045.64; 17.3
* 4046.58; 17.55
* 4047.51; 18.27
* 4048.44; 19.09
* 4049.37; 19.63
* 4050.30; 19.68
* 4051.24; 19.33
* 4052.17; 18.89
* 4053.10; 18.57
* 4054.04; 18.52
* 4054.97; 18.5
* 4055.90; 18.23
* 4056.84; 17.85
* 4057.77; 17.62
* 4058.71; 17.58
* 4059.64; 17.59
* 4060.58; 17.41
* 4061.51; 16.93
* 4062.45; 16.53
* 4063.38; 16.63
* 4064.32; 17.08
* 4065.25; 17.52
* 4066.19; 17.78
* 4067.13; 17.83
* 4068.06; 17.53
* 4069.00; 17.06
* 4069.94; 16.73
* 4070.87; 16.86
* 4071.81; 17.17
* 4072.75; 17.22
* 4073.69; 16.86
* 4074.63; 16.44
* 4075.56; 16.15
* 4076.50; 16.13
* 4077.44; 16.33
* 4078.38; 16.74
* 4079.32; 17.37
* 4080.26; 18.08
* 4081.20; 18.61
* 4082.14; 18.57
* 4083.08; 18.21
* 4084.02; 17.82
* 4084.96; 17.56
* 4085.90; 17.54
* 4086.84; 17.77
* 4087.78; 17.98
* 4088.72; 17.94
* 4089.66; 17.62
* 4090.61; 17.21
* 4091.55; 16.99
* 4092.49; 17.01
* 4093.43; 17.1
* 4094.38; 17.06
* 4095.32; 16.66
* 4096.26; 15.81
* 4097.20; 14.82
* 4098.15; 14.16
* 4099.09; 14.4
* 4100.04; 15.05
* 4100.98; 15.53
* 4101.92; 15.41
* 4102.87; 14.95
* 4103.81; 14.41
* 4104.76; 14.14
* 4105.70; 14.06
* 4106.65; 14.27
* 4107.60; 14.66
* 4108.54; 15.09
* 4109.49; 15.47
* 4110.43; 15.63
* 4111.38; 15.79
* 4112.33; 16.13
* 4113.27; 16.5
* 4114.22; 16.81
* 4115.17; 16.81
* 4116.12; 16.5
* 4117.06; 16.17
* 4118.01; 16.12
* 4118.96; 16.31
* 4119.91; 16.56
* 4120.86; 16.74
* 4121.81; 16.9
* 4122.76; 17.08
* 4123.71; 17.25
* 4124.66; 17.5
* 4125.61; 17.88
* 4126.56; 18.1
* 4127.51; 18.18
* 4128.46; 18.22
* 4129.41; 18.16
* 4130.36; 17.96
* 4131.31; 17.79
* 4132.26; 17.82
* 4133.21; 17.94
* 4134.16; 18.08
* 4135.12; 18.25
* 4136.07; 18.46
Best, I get 1.27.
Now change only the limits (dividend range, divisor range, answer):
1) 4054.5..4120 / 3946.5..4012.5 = 1.11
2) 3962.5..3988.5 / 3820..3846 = 1.17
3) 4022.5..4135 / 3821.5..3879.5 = 1.33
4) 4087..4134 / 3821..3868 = 1.32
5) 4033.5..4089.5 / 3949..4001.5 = 1.23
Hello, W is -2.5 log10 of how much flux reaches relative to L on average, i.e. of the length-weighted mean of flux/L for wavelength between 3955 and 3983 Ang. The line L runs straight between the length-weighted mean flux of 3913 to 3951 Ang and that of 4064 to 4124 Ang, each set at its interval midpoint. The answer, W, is 0.181 mag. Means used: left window 15.5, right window 16.5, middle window 13.4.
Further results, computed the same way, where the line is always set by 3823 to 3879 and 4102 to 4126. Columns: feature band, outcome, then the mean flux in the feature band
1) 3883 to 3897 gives 0.16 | 12.7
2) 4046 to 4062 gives -0.17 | 18.3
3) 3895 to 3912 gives -0.05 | 15.5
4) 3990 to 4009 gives -0.16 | 17.8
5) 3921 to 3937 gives 0.05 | 14.2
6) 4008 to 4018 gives -0.23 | 19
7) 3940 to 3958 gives -0.07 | 16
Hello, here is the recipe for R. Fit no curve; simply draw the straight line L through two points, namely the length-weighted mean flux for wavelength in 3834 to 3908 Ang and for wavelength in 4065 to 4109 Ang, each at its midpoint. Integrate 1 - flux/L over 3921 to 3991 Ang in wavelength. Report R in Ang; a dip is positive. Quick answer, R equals 2.7 Ang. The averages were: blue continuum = 14.5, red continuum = 16.5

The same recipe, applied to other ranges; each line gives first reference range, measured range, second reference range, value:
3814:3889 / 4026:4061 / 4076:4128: -4.9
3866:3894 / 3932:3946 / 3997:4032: 2.1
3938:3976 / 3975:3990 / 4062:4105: -1.9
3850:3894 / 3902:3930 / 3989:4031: -1.3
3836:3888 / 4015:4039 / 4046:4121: -3.0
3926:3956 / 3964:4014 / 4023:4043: 1.9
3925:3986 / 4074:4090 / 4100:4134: -1.5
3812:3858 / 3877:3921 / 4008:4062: 1.6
